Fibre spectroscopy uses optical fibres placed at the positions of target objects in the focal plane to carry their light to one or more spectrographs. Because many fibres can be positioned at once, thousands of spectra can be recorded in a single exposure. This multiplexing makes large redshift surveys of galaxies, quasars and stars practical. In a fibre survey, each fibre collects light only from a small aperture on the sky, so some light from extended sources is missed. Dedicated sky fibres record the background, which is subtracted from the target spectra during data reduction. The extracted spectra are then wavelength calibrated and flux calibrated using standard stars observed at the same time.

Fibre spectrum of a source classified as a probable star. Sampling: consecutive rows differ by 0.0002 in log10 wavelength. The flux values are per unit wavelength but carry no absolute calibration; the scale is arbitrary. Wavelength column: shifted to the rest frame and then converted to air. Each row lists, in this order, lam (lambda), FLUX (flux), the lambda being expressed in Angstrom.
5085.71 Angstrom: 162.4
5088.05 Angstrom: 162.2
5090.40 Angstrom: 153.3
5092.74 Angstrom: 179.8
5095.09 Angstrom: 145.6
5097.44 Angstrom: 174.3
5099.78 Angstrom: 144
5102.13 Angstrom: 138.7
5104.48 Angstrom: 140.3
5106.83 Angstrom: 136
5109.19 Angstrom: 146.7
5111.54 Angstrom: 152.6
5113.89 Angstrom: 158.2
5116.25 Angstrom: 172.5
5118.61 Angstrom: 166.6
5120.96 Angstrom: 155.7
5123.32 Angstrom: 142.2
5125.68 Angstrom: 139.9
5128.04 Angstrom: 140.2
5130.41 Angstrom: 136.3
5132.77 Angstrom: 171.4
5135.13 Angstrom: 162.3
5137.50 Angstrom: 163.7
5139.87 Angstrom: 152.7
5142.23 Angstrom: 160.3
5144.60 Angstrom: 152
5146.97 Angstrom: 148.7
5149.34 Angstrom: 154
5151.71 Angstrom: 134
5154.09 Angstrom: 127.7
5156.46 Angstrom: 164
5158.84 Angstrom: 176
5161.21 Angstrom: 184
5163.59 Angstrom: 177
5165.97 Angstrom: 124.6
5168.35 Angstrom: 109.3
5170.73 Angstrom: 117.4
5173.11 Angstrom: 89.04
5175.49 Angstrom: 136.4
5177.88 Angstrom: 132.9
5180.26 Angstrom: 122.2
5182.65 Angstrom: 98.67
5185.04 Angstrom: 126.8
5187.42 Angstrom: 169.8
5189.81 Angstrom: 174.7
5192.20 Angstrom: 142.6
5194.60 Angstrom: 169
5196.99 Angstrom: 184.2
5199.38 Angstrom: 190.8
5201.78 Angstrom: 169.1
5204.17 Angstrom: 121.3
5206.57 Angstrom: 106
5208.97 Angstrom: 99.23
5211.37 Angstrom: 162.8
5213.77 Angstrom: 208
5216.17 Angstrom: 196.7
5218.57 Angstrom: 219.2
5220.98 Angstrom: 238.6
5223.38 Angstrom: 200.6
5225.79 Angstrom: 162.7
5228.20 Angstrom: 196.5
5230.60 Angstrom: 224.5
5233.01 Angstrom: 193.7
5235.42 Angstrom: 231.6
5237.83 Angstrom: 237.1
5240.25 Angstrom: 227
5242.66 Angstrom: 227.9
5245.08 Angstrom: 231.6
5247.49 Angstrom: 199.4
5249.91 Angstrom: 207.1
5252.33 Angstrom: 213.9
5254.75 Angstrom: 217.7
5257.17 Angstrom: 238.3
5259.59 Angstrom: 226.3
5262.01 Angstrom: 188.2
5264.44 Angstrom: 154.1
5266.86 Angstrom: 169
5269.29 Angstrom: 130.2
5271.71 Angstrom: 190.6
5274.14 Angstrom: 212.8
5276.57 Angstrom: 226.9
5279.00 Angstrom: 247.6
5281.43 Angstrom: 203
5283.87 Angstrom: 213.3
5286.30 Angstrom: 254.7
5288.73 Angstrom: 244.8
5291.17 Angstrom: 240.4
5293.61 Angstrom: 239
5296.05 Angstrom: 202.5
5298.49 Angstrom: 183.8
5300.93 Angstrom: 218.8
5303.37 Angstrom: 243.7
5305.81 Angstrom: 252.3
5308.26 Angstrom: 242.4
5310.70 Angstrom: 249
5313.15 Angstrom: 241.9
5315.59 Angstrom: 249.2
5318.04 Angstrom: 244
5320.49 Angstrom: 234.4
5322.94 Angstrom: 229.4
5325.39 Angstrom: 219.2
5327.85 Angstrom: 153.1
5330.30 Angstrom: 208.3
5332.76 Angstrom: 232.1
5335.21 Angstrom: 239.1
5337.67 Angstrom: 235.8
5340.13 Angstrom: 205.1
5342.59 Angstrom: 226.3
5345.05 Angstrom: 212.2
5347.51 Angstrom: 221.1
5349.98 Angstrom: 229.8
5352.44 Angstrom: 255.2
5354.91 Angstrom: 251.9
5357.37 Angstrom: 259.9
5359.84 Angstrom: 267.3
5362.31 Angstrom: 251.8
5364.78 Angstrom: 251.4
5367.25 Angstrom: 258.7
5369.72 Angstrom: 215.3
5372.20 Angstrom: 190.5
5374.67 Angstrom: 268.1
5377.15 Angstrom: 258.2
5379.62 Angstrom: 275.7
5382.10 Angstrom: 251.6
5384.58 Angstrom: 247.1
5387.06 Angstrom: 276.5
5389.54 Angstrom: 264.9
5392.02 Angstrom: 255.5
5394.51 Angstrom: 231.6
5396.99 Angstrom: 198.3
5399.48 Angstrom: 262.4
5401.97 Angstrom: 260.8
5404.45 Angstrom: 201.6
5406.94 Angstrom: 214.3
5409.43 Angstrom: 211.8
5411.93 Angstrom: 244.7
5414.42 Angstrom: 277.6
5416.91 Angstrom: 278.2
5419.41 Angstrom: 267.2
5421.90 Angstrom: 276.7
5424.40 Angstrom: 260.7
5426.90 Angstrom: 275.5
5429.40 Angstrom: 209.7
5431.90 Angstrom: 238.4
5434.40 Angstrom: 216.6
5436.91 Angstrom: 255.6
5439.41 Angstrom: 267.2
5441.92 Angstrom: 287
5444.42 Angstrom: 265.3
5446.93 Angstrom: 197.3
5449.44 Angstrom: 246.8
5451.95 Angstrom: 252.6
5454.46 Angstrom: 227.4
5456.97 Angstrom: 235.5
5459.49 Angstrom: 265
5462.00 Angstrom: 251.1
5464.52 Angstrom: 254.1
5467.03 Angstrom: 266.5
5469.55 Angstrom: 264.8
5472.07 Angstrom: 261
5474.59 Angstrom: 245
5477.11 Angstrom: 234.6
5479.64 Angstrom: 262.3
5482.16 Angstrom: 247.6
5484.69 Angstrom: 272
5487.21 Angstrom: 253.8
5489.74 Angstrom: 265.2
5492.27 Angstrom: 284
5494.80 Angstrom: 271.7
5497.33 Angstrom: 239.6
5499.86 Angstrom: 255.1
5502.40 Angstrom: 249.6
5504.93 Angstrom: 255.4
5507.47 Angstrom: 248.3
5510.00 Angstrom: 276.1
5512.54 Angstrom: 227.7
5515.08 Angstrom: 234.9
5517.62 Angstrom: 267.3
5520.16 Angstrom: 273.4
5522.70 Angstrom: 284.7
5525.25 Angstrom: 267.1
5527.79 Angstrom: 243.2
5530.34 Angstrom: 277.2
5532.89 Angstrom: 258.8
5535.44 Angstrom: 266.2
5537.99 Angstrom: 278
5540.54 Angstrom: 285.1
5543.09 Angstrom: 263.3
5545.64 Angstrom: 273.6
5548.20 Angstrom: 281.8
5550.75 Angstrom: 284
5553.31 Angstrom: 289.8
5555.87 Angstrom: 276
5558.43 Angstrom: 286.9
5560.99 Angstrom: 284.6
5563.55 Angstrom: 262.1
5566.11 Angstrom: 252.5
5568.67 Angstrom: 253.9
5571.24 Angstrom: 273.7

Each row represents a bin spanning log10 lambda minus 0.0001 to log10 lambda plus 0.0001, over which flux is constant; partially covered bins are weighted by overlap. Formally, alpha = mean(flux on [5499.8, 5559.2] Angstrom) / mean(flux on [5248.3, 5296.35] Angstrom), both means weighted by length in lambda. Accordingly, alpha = 1.26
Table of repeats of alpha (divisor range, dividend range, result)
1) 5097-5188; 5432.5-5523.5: 1.74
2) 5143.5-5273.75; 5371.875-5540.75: 1.47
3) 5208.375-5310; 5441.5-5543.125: 1.22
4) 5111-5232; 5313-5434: 1.53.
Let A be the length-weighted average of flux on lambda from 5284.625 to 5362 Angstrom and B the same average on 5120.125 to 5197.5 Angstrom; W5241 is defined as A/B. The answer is 1.6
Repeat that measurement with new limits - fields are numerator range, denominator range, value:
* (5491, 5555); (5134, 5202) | 1.79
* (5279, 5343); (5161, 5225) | 1.48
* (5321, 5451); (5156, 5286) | 1.34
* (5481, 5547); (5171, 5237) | 1.59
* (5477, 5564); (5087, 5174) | 1.77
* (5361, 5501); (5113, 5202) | 1.67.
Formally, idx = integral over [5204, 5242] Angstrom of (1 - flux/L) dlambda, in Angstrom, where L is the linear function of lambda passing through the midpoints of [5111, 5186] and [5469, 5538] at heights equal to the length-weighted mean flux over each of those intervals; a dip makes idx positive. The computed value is -4.9 Angstrom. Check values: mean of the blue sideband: 145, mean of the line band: 192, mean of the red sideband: 259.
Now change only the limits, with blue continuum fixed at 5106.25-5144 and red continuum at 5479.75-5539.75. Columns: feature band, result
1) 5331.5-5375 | -3.9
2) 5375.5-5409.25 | -2.5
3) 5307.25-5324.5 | -2.8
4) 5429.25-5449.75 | -0.2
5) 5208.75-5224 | -1.3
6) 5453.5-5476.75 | -0.3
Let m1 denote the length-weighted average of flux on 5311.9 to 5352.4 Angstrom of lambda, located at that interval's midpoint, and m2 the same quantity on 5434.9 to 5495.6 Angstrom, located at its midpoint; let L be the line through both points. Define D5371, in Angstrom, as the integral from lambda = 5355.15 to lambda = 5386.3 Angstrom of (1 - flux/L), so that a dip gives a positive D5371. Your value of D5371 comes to -2.2 Angstrom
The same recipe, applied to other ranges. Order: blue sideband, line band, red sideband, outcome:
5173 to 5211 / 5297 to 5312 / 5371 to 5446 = -2.5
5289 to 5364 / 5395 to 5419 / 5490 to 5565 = 0.6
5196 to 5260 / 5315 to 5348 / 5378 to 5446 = 0.8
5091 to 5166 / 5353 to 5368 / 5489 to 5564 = -2.5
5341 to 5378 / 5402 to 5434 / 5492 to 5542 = 0.3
